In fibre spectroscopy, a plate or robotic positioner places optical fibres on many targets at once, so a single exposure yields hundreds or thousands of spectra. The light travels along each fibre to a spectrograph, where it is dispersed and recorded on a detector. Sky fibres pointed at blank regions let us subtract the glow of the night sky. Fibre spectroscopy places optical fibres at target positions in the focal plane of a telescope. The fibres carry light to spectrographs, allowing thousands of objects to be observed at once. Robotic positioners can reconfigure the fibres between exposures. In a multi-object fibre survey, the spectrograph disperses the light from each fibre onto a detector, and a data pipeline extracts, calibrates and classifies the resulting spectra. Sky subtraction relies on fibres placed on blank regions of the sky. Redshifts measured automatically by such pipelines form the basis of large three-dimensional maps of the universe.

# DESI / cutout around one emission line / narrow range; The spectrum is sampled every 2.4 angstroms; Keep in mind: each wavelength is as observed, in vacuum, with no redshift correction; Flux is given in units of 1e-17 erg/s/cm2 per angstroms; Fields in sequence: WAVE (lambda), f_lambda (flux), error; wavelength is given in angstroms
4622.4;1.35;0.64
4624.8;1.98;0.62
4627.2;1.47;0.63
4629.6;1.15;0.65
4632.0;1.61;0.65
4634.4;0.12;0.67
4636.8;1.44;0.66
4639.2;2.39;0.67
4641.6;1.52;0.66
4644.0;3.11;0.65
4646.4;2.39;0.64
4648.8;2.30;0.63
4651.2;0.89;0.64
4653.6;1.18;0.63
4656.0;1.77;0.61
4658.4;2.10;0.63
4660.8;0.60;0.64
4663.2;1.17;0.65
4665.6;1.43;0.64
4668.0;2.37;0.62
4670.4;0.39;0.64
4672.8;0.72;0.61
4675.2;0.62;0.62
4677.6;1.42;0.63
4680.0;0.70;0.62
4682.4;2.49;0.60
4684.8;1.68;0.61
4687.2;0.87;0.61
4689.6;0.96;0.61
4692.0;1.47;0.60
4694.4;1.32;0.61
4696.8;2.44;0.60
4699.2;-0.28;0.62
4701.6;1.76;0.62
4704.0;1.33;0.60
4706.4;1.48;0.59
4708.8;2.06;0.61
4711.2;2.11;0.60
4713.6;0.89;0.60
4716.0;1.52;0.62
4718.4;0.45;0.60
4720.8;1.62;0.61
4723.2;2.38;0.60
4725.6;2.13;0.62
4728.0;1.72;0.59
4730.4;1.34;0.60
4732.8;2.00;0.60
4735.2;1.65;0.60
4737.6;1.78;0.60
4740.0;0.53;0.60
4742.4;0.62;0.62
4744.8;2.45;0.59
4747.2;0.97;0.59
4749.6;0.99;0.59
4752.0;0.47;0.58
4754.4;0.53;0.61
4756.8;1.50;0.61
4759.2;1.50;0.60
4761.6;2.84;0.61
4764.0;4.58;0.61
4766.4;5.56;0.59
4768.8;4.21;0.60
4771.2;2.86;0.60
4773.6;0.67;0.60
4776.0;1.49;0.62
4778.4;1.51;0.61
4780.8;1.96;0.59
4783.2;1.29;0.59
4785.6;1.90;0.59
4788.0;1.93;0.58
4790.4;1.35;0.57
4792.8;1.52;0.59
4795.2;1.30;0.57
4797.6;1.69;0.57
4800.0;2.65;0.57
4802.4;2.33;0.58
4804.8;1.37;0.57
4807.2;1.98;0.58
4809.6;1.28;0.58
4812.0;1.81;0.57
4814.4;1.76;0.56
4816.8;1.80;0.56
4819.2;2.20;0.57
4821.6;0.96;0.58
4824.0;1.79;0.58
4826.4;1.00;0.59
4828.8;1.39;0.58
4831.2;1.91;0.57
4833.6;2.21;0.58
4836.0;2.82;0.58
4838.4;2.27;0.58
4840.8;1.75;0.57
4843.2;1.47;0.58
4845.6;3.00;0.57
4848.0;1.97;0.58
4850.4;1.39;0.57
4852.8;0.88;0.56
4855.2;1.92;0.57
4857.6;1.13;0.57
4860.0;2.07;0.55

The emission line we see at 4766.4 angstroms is [O II]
